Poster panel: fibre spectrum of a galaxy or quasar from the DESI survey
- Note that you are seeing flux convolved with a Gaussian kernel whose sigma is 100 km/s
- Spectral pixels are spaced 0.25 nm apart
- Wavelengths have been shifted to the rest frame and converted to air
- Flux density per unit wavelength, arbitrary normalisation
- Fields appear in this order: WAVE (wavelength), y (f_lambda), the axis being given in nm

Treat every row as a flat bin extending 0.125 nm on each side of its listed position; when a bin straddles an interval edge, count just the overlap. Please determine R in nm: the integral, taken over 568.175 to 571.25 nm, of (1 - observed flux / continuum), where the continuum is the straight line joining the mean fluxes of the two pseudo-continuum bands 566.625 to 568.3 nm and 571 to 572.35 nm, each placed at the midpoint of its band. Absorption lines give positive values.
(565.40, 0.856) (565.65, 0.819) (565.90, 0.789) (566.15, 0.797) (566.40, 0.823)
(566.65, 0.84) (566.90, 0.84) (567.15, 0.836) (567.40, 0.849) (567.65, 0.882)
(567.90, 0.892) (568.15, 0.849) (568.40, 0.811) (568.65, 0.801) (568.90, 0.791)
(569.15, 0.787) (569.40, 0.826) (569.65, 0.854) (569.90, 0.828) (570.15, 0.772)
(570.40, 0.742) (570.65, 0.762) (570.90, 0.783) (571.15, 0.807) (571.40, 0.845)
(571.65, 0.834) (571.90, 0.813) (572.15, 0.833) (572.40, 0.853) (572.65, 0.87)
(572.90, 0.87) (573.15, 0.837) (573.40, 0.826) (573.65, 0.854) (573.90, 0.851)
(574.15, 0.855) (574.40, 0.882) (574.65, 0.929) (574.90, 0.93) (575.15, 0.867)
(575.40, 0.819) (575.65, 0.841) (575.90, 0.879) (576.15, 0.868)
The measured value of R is 0.15 nm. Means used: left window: 0.856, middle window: 0.799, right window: 0.827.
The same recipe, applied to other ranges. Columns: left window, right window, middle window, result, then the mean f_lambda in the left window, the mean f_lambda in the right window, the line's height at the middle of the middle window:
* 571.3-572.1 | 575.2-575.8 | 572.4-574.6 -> -0.06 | 0.83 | 0.837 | 0.833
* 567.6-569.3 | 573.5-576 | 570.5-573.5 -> 0.09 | 0.828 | 0.87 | 0.852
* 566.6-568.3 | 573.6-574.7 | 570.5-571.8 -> 0.09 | 0.855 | 0.872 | 0.865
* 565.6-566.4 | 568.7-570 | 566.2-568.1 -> -0.10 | 0.803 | 0.816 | 0.808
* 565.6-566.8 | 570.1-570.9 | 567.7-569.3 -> -0.08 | 0.814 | 0.761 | 0.786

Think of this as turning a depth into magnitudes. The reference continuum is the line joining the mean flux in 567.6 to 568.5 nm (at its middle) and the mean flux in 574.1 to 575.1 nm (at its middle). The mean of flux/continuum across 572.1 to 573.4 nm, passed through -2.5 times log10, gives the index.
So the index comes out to 0.05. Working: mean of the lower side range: 0.858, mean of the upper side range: 0.9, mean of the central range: 0.851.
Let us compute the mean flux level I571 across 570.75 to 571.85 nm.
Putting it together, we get 0.816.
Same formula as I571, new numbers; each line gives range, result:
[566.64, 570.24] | 0.831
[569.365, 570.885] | 0.795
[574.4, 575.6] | 0.883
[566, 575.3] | 0.836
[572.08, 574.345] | 0.851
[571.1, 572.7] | 0.836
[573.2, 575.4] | 0.87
